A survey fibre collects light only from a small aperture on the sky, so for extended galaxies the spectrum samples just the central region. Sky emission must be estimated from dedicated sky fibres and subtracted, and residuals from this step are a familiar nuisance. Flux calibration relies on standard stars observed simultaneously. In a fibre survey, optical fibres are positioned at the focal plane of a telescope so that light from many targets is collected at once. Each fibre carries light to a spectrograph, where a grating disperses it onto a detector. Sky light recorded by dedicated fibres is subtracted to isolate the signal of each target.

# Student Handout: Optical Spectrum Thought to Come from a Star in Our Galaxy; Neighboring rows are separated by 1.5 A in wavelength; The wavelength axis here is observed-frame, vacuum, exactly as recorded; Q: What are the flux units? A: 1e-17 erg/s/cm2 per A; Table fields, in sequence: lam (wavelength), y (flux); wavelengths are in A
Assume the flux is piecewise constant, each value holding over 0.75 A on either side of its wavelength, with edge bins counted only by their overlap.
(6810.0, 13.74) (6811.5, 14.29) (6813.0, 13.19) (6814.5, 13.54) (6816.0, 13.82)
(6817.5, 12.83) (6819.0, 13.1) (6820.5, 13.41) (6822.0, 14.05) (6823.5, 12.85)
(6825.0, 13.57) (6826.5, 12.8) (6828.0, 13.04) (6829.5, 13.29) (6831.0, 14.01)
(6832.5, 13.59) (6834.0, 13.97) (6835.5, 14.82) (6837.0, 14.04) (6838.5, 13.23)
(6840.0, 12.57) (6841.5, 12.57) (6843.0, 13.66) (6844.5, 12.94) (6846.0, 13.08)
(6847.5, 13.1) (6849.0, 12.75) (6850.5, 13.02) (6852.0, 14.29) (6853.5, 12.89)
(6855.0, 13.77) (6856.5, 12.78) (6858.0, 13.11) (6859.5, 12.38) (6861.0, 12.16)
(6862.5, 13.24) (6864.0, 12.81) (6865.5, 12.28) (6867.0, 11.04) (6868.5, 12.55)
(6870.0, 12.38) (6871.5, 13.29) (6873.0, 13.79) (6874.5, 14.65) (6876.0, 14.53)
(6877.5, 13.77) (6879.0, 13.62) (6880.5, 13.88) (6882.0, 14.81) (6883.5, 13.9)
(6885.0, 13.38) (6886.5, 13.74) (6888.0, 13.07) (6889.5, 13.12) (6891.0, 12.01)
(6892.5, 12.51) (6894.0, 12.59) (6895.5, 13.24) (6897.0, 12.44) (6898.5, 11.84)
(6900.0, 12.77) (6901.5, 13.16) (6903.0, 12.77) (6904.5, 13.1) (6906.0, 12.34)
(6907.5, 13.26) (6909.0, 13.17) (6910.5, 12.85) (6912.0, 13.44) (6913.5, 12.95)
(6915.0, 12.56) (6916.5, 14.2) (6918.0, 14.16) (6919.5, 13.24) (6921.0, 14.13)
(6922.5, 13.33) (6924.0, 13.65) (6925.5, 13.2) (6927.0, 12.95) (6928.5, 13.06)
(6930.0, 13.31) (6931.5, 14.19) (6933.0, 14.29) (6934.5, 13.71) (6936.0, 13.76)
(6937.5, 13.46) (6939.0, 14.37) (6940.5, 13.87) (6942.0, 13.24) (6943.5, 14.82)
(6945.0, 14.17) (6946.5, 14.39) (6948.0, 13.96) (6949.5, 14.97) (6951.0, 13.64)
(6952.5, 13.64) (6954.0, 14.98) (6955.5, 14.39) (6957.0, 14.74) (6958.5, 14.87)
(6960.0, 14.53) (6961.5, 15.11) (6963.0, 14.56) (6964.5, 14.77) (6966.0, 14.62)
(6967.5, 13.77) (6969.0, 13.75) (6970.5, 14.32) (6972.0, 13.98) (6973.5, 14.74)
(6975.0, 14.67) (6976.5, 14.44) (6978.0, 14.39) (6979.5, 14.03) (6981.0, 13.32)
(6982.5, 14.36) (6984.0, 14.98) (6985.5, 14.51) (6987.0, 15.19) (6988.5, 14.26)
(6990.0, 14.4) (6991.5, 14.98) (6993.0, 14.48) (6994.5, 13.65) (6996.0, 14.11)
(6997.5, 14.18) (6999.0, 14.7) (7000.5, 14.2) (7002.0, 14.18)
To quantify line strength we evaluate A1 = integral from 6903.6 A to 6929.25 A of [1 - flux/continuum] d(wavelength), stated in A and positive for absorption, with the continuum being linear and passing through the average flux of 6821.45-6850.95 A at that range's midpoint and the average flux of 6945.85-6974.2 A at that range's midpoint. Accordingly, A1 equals 1.4 A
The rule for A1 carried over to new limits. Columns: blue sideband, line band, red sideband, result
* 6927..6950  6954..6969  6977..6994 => -0.4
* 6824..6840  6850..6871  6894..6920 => 0.9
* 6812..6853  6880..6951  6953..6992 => 3.0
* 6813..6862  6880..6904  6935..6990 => 1.2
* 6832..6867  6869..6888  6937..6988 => -0.5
